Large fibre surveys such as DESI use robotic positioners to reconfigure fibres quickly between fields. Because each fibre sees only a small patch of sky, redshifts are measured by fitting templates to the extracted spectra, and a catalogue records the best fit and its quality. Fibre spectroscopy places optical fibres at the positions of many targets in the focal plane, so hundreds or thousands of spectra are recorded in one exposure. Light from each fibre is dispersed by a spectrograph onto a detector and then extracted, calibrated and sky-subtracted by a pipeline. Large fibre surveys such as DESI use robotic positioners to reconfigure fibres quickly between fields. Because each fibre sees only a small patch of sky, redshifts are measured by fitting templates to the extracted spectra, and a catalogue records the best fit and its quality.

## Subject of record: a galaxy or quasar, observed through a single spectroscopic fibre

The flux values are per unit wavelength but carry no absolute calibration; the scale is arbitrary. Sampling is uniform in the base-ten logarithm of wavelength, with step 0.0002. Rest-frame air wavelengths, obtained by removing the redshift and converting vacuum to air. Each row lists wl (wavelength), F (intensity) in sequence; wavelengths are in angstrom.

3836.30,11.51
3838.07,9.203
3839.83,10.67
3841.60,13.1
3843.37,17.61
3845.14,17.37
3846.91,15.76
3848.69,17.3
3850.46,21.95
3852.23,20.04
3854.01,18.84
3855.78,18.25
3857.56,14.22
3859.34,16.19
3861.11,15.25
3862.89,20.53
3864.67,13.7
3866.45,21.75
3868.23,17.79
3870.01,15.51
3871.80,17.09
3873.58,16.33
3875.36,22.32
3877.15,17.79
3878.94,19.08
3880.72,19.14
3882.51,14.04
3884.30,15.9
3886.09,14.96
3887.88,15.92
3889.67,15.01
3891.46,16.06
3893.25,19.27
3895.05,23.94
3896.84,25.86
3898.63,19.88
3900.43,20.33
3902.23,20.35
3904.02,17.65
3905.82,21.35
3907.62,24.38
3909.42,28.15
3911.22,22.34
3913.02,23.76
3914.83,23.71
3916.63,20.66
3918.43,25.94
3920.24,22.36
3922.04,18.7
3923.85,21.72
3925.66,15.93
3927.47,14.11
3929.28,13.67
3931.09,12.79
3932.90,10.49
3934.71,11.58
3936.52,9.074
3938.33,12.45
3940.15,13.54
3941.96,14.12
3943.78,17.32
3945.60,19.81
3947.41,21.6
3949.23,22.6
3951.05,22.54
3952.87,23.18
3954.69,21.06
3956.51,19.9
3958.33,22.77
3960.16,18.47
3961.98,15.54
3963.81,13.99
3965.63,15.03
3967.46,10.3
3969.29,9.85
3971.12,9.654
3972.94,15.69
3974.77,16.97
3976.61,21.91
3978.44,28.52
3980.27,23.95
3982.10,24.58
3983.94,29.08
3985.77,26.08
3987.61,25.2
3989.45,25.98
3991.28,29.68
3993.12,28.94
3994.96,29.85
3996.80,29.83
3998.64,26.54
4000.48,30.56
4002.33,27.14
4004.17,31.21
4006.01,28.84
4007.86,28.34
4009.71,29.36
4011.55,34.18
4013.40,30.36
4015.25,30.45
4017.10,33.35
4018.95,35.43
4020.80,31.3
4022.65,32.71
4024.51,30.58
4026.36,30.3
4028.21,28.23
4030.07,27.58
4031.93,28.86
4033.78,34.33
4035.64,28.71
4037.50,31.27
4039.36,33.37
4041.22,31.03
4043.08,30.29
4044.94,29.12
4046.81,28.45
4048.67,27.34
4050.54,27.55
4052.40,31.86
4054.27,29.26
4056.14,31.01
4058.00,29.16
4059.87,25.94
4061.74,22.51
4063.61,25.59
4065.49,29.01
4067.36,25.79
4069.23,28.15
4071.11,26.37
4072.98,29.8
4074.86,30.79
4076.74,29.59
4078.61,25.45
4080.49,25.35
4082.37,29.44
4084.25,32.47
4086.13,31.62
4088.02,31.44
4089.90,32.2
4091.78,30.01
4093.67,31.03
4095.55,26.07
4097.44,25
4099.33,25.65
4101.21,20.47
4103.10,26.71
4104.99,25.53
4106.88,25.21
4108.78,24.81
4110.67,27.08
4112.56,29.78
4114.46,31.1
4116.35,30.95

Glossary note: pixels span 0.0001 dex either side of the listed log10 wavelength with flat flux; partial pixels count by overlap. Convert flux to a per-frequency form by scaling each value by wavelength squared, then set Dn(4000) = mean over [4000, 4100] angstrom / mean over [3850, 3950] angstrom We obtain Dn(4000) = 1.73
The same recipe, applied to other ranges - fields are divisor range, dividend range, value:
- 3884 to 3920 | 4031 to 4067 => 1.50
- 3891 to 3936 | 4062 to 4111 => 1.53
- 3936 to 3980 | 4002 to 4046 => 1.81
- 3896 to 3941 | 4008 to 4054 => 1.72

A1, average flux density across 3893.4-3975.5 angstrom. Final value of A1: 18.3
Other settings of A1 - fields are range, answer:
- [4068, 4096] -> 29.3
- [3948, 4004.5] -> 22.4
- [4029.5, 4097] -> 29.1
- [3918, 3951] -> 16.6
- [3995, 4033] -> 30.3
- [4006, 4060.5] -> 30.3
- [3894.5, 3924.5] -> 22.4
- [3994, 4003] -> 28.8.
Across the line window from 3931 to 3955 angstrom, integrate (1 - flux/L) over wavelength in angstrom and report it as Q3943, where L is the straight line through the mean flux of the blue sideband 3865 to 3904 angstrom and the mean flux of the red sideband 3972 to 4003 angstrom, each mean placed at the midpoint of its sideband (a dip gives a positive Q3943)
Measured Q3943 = 6.5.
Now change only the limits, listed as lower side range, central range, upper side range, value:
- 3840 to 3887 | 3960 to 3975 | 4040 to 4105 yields 6.04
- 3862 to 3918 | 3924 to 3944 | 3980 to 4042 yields 8.48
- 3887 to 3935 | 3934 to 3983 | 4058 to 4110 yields 9.30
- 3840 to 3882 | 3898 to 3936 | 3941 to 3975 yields -4.23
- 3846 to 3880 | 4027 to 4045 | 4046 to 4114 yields -3.11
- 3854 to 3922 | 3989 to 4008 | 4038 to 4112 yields -3.35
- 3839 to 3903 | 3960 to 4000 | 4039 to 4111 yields 2.80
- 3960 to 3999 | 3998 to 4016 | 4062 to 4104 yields -4.95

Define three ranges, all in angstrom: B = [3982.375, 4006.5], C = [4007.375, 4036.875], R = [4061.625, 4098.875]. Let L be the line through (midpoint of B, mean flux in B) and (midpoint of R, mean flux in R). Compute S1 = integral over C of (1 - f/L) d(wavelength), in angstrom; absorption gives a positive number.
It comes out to -2.7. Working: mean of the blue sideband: 28.3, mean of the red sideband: 28.5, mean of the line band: 30.9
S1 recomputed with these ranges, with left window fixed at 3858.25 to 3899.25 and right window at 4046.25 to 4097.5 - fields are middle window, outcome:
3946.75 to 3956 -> -0.1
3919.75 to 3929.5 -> 1.2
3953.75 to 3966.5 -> 2.4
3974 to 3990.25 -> -0.8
